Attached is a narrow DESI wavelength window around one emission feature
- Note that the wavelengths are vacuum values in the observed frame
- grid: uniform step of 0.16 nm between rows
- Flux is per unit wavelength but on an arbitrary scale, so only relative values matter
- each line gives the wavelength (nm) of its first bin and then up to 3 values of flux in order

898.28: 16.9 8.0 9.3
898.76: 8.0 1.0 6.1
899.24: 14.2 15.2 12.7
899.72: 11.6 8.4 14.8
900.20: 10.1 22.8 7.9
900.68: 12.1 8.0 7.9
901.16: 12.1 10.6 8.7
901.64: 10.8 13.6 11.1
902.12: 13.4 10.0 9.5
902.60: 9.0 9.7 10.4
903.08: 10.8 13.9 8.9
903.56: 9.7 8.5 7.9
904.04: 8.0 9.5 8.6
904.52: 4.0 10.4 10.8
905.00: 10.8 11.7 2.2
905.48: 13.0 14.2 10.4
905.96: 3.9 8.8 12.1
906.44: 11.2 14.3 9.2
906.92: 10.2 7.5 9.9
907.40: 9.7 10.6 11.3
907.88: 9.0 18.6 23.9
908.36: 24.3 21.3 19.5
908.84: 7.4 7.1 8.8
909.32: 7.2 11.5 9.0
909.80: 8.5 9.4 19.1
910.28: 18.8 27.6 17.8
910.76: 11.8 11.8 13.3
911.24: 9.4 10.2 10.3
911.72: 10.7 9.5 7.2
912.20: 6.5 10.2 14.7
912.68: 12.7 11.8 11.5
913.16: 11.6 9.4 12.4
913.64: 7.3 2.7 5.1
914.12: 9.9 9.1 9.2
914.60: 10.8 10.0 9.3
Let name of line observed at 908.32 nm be [S II]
